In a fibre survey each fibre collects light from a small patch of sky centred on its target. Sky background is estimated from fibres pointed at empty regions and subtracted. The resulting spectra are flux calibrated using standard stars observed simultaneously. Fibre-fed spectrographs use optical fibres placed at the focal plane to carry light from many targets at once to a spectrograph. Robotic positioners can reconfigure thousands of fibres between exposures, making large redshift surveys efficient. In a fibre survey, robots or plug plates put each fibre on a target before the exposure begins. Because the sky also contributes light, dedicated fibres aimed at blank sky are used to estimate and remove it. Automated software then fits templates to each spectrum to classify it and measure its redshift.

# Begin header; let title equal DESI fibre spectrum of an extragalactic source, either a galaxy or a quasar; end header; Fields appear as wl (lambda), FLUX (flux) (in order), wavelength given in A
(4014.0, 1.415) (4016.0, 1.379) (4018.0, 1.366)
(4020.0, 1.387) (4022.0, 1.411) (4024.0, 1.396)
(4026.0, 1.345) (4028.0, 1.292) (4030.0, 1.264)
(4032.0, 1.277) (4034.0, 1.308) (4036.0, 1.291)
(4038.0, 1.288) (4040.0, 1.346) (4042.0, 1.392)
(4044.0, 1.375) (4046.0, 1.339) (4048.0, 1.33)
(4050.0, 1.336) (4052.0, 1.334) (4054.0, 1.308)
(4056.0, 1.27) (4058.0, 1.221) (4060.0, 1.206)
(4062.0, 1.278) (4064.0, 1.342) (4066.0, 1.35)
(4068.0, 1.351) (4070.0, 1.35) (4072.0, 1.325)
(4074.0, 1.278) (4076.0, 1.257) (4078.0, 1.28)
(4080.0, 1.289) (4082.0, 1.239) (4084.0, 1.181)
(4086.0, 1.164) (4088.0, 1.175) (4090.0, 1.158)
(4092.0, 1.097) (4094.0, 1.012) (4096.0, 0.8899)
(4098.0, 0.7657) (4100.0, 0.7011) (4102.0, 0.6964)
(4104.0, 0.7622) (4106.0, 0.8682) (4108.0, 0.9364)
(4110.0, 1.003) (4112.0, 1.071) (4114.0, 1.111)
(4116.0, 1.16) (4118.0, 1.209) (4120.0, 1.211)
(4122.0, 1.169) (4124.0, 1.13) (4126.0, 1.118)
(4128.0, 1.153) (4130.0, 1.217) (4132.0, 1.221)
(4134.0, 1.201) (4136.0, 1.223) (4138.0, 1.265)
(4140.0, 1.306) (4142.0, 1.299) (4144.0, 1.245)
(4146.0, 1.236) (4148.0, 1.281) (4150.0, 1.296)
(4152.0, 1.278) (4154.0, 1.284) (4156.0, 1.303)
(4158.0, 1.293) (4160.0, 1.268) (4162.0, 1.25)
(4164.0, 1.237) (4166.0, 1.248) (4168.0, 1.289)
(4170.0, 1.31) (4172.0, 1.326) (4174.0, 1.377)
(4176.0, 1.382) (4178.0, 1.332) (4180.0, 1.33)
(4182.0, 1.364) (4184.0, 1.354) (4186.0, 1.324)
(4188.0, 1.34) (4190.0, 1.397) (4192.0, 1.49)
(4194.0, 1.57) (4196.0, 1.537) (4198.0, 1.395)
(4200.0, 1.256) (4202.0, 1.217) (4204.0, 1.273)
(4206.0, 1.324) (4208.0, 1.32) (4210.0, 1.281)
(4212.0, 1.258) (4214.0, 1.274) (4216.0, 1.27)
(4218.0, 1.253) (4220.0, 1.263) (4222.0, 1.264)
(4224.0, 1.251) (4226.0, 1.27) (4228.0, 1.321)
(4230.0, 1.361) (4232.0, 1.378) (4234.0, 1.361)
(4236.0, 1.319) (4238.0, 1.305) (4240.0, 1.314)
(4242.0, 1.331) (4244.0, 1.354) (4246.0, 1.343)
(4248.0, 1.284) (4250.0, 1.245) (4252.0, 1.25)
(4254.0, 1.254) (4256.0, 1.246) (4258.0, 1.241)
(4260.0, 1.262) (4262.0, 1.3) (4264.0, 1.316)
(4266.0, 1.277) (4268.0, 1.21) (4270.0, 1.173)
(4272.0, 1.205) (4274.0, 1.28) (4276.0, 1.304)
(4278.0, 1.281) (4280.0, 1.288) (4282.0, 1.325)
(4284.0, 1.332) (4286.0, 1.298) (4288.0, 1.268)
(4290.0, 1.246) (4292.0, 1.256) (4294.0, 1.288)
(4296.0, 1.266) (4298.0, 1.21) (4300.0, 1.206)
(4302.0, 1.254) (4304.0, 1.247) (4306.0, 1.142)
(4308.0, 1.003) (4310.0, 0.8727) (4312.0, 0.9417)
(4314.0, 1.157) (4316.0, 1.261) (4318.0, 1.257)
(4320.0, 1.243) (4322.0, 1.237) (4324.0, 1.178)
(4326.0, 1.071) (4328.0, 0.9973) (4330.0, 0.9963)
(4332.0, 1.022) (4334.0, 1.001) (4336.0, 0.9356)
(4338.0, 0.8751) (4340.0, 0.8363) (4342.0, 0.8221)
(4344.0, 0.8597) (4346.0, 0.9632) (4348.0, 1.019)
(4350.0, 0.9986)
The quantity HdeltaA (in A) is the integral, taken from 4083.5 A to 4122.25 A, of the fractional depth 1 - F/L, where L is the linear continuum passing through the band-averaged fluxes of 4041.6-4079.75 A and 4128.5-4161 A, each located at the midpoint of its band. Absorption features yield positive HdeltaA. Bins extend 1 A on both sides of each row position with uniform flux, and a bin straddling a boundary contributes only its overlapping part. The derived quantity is 8.2 A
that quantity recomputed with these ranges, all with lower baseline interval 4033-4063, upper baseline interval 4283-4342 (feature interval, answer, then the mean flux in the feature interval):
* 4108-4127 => 2.1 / 1.12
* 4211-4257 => -4.4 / 1.29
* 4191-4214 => -2.8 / 1.35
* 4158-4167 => -0.2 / 1.26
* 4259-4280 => -1.9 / 1.26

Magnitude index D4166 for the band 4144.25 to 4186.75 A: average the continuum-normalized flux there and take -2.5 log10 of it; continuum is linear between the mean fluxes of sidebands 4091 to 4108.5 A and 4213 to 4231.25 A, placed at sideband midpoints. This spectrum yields -0.20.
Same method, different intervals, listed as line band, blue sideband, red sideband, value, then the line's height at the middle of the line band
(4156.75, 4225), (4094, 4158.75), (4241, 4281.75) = -0.11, 1.19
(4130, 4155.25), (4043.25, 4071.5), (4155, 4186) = 0.04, 1.31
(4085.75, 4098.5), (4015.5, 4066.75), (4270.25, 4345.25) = 0.23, 1.29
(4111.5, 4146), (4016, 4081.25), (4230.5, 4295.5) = 0.09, 1.31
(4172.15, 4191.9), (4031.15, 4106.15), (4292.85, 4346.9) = -0.19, 1.15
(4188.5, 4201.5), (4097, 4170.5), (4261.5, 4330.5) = -0.22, 1.17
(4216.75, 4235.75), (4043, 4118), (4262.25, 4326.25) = -0.09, 1.2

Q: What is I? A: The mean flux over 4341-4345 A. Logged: 0.841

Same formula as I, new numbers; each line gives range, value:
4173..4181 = 1.36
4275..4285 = 1.31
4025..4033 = 1.29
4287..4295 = 1.26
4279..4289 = 1.3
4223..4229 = 1.28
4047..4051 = 1.33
